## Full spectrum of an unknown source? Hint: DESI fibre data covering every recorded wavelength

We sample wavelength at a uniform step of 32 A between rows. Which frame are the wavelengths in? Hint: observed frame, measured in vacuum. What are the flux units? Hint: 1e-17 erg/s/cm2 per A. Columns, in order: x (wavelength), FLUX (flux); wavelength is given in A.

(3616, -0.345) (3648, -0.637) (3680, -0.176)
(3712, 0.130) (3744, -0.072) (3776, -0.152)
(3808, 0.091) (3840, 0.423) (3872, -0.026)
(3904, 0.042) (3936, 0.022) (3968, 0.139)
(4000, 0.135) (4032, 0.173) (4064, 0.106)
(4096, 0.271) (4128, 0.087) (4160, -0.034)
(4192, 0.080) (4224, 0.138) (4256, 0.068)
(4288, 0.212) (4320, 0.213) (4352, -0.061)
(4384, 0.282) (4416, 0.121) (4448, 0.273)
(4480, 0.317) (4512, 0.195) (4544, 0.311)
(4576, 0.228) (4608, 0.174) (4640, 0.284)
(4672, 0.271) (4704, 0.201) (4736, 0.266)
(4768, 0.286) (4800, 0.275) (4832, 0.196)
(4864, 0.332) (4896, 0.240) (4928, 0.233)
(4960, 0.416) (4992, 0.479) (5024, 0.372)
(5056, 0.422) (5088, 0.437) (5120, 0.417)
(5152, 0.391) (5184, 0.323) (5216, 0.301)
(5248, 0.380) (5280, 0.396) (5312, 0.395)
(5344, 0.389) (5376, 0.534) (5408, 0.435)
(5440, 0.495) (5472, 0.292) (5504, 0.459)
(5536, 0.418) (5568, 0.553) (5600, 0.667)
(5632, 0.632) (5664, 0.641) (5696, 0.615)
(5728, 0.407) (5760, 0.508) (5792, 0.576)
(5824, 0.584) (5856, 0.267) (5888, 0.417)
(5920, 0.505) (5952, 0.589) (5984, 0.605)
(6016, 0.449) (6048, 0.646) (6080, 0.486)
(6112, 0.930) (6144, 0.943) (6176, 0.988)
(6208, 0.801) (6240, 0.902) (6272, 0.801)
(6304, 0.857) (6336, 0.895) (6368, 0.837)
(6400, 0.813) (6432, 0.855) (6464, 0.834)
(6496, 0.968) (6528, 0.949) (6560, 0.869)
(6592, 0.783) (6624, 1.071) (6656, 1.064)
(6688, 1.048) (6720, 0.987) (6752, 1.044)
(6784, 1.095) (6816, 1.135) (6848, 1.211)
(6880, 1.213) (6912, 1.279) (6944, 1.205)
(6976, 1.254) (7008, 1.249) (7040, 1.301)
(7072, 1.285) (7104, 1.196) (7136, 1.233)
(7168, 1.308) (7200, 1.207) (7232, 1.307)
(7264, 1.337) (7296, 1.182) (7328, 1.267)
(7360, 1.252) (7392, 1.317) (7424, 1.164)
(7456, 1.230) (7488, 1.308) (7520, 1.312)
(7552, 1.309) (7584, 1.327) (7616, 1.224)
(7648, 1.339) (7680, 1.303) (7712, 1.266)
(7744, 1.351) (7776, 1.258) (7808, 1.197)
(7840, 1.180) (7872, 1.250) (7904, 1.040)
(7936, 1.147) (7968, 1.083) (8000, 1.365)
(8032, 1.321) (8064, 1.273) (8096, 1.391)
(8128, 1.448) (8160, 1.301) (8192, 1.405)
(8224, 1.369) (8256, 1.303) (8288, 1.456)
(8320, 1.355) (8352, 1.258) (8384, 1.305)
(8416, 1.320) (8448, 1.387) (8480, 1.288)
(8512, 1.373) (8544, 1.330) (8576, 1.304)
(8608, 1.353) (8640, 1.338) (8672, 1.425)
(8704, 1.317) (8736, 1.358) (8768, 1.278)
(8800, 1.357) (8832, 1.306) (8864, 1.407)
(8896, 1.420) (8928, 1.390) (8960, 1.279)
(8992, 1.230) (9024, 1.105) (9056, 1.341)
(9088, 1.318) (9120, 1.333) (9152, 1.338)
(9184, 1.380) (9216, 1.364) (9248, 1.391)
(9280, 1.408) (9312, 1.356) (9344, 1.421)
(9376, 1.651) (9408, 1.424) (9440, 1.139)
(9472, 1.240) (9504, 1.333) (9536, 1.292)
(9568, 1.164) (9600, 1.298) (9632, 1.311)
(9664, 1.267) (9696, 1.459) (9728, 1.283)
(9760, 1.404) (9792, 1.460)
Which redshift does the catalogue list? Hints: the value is 0.529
